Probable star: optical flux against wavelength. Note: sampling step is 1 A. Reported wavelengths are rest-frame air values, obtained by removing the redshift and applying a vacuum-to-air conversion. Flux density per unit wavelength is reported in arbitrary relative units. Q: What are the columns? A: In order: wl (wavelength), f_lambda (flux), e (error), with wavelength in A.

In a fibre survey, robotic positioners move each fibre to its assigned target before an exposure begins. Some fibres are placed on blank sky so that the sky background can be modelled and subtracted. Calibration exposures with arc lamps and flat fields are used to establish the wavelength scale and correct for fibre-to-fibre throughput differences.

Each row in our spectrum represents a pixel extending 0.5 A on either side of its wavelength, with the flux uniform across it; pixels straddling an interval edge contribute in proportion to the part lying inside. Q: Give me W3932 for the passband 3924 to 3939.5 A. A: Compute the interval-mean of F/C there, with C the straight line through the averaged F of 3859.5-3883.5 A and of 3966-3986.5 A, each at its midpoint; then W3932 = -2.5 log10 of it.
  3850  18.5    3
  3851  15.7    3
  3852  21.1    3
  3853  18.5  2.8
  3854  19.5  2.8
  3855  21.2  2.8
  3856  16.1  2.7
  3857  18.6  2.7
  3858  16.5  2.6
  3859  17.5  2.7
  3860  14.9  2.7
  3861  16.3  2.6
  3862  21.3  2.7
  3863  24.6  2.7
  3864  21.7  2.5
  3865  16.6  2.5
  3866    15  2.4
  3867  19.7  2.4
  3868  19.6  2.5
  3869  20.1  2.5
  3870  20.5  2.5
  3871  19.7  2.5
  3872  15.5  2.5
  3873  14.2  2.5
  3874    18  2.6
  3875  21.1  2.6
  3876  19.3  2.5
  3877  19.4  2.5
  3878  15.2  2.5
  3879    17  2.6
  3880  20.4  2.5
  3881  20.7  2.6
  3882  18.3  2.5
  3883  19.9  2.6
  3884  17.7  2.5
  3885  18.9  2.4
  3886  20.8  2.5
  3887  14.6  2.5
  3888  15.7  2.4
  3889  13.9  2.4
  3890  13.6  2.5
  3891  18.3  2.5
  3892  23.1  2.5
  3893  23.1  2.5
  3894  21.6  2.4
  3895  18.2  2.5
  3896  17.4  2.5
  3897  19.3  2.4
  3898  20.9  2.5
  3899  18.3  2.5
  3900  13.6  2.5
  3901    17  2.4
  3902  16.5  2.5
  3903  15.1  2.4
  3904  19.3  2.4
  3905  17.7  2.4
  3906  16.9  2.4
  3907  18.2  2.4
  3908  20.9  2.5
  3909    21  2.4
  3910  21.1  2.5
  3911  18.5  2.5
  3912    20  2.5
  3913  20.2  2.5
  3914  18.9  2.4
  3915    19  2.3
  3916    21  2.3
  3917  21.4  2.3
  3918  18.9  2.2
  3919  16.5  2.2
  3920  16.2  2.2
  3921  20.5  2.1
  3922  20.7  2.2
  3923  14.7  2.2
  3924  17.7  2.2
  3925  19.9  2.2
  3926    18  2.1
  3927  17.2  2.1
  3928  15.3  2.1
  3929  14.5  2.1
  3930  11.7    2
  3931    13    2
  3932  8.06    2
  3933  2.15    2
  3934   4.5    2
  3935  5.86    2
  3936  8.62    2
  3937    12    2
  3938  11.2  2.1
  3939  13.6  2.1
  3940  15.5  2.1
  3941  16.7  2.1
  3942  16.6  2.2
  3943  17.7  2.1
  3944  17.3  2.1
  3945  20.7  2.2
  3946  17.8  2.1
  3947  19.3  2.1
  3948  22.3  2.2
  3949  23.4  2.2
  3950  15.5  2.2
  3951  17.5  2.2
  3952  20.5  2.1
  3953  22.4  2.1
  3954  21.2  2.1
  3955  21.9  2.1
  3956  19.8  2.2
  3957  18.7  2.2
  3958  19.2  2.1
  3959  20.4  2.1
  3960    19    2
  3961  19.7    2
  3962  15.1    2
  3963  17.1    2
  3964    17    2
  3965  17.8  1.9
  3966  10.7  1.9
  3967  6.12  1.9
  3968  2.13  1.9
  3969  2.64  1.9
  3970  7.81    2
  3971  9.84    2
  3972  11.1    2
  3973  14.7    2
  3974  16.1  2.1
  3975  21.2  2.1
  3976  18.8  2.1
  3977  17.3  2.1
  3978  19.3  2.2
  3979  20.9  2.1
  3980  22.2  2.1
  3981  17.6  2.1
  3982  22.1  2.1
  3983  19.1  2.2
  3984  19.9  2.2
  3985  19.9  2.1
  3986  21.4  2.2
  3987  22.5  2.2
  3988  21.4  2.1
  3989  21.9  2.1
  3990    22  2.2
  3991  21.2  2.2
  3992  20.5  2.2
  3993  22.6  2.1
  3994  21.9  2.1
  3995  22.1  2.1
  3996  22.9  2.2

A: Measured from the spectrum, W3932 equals 0.377 mag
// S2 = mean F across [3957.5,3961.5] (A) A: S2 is 19.6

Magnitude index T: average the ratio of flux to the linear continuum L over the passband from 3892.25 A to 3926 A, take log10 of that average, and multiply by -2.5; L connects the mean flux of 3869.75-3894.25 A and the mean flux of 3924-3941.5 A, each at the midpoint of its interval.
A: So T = -0.24 mag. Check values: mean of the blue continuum 18.4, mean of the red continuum 12.4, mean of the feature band 18.8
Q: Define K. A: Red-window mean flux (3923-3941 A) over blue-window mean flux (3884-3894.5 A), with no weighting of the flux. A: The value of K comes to 0.7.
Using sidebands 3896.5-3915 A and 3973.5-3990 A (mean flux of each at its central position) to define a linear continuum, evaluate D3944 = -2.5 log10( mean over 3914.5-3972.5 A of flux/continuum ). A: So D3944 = 0.23 mag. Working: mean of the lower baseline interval 18.5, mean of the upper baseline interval 20.2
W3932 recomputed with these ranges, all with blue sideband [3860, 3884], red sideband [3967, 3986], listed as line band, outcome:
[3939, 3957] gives -0.157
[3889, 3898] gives -0.058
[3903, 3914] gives -0.089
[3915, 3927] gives -0.082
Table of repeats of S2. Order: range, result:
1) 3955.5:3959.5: 19.5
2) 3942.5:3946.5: 18.4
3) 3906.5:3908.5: 19.5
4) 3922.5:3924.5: 16.2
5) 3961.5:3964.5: 16.4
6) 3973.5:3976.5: 18.7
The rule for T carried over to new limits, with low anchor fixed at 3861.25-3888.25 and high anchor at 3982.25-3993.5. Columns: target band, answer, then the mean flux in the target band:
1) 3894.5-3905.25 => 0.10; 17.6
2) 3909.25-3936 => 0.23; 15.9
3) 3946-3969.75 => 0.21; 16.9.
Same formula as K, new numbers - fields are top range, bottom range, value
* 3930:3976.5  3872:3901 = 0.82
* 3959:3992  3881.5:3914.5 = 0.91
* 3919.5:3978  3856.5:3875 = 0.84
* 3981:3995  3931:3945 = 1.78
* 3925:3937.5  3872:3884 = 0.61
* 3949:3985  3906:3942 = 1.06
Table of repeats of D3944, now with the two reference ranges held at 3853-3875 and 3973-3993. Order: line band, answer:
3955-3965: 0.07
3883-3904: 0.06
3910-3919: -0.02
